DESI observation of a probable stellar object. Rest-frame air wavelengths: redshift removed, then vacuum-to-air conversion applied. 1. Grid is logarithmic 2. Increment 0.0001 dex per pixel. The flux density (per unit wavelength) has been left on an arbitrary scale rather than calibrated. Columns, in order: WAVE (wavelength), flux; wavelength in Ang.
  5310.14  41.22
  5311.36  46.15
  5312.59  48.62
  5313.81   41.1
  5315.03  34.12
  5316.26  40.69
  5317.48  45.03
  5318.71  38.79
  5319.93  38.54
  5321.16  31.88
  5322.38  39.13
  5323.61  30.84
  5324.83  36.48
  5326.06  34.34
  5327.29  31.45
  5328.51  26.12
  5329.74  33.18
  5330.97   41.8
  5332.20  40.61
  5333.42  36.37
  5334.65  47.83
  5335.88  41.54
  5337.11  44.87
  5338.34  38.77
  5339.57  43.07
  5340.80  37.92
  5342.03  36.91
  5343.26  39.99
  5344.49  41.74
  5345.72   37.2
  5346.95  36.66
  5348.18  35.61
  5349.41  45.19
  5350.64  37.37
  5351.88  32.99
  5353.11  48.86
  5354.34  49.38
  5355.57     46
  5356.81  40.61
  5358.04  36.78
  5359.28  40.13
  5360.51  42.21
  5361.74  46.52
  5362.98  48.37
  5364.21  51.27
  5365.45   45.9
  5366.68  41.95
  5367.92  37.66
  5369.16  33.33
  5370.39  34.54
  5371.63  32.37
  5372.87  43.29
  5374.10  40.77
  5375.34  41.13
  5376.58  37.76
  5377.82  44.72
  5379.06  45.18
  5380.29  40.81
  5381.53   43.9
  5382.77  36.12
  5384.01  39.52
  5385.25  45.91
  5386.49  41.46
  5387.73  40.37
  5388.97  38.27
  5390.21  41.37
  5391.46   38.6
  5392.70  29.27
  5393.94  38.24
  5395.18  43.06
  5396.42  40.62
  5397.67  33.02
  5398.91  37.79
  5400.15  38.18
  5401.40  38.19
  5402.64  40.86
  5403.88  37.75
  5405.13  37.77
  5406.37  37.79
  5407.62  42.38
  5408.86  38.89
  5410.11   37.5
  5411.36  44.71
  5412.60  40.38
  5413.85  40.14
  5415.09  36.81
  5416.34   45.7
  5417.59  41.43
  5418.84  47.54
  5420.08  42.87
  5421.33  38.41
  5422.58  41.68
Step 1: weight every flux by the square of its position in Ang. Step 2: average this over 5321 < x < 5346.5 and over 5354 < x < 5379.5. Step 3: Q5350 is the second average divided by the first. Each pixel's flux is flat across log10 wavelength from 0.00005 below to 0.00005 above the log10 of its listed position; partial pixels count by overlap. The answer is 1.1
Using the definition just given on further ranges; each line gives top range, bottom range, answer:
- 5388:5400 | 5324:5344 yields 1.02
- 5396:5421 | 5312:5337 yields 1.08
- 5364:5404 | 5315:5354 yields 1.05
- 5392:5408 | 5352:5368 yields 0.87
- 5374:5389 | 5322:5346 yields 1.11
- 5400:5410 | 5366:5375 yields 1.04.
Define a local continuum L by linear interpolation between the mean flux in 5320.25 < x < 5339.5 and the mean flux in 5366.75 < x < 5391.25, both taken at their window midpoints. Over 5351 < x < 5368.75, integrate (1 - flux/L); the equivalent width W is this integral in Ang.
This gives -2.01 Ang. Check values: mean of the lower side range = 37.2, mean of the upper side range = 39.9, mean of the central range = 43.2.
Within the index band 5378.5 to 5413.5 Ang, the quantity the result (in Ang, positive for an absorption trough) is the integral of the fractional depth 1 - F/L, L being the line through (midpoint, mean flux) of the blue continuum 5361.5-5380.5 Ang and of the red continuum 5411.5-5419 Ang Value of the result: 1.8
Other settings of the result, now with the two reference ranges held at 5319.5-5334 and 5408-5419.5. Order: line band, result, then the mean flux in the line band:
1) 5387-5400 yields 0.6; 38.1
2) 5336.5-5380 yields -4.3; 41.1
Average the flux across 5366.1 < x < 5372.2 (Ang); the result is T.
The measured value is 35.9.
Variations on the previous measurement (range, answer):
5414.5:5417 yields 41.2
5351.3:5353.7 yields 41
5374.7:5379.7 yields 42.2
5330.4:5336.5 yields 41.6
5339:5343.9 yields 39.5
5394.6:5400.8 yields 38.5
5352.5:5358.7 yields 44.3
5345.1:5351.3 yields 38.4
